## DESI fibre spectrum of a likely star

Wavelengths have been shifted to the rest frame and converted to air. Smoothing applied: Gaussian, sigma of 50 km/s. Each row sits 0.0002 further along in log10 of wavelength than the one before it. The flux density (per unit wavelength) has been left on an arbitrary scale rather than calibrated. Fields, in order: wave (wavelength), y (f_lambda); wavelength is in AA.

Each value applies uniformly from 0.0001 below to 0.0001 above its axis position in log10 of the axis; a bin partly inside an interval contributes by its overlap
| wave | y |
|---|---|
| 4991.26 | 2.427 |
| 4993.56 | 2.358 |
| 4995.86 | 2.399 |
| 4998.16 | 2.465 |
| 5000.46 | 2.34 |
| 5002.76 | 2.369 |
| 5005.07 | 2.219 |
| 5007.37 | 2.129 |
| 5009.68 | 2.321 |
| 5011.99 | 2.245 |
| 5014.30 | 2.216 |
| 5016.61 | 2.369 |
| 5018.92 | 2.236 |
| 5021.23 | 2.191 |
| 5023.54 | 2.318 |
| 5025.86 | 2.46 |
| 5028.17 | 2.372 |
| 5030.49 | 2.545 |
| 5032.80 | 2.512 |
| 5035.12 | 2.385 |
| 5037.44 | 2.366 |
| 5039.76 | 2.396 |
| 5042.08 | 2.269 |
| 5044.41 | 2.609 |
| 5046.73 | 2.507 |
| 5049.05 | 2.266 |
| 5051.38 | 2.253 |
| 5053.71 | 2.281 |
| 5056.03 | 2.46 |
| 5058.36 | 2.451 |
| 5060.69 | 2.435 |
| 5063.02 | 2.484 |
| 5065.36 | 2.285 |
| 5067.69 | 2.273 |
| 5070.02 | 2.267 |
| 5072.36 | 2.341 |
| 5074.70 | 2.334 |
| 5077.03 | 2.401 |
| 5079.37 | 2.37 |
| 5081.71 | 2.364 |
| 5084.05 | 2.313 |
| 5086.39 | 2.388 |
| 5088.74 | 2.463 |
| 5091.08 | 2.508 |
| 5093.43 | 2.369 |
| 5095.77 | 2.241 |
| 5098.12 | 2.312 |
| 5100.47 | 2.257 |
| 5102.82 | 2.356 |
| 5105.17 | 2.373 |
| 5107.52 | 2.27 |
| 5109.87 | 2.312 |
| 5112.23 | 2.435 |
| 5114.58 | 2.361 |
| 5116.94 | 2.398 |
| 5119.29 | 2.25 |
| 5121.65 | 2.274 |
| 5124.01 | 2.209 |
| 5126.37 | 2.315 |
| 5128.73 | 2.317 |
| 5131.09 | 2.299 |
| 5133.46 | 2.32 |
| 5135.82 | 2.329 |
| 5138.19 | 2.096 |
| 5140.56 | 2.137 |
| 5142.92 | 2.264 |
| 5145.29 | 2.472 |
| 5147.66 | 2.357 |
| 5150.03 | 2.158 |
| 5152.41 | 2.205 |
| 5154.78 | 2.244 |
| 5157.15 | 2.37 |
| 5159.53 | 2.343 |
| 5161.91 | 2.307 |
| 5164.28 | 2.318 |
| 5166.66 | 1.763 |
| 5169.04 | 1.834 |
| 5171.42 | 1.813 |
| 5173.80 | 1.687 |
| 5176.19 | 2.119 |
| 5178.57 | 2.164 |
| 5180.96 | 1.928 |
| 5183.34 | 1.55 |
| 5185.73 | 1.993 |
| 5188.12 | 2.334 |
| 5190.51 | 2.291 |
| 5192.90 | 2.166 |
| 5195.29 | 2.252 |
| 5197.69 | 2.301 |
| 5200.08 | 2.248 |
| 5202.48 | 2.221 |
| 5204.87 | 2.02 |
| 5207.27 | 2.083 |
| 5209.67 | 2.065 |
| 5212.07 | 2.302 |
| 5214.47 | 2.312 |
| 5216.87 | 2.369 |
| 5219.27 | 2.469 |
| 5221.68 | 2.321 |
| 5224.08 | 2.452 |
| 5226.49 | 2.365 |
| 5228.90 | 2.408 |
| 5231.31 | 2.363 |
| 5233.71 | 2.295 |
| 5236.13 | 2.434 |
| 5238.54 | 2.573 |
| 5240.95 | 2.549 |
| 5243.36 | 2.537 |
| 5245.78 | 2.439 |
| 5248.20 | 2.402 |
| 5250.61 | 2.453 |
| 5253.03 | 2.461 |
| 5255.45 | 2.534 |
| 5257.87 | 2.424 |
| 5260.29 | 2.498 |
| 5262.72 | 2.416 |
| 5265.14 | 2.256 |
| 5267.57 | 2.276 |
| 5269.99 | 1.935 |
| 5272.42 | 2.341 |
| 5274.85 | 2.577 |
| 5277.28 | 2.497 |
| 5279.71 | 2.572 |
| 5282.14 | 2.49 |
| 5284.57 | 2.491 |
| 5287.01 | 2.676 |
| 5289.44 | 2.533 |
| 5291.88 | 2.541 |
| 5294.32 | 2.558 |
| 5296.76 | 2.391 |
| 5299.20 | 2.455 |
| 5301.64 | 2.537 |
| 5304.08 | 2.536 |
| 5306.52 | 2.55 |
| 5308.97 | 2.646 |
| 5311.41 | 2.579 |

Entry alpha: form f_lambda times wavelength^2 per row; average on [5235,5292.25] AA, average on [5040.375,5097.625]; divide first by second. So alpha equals 1.1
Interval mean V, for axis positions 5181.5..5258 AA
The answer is 2.31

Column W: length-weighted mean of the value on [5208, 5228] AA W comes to 2.33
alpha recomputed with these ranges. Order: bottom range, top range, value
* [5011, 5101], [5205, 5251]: 1.07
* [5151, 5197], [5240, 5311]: 1.23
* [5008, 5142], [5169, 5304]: 1.06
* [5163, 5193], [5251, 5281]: 1.25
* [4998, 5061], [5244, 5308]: 1.15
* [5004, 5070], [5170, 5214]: 0.94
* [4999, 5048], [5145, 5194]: 0.95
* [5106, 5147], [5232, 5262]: 1.12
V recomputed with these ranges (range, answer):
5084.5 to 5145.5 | 2.32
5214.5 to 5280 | 2.41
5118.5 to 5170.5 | 2.23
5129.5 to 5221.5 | 2.17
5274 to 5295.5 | 2.55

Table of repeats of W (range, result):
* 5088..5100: 2.37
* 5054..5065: 2.43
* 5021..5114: 2.37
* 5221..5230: 2.39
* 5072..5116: 2.36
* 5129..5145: 2.26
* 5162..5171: 2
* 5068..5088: 2.35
